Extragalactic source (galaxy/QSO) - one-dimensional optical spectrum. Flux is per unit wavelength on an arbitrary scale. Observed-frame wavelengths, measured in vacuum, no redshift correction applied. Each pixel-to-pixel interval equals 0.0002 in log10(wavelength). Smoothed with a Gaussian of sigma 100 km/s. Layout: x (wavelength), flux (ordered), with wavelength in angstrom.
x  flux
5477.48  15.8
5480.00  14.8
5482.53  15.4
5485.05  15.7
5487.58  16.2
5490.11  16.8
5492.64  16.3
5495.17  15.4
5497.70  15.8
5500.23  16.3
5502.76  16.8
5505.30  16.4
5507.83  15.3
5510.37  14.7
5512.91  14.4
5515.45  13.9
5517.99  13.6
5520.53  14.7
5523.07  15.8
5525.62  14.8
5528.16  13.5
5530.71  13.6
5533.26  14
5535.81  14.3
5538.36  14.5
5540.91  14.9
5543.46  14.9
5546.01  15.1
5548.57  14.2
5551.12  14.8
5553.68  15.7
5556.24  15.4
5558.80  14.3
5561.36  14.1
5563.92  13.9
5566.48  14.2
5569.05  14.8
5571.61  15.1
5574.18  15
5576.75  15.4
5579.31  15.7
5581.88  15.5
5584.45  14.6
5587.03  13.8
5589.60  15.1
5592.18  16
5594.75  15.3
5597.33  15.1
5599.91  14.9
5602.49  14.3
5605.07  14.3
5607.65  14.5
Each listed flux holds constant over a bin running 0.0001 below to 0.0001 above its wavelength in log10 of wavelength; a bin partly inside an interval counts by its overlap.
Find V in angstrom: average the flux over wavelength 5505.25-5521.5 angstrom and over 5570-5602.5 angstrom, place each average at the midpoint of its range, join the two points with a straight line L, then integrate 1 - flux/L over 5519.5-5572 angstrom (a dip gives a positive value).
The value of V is 0.8 angstrom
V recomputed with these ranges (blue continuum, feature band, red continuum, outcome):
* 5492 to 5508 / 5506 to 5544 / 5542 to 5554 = 2.4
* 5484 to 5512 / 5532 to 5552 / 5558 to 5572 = 0.4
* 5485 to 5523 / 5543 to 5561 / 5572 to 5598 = 0.5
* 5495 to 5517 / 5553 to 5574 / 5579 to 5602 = 0.7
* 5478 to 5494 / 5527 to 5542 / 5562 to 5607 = 1.2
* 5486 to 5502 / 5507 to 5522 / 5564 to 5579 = 1.3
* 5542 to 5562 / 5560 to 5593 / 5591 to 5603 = 0.4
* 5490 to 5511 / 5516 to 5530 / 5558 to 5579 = 1.0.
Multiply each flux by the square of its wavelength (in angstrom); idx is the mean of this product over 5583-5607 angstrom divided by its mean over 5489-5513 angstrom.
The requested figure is 0.96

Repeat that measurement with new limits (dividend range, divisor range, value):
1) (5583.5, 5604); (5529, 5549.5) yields 1.05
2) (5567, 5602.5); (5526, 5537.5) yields 1.10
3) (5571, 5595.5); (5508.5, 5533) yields 1.08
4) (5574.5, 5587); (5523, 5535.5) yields 1.09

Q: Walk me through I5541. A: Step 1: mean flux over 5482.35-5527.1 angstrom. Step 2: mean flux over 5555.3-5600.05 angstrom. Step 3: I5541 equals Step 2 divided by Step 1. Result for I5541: 1.0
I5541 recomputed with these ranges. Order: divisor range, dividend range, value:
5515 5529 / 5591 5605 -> 1.04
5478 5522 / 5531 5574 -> 0.95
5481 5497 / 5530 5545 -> 0.90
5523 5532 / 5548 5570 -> 1.03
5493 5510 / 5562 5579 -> 0.93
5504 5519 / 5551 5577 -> 1.00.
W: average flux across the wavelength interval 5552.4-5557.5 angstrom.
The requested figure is 15.5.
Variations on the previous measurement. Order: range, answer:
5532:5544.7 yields 14.5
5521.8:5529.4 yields 14.7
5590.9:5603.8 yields 15.1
